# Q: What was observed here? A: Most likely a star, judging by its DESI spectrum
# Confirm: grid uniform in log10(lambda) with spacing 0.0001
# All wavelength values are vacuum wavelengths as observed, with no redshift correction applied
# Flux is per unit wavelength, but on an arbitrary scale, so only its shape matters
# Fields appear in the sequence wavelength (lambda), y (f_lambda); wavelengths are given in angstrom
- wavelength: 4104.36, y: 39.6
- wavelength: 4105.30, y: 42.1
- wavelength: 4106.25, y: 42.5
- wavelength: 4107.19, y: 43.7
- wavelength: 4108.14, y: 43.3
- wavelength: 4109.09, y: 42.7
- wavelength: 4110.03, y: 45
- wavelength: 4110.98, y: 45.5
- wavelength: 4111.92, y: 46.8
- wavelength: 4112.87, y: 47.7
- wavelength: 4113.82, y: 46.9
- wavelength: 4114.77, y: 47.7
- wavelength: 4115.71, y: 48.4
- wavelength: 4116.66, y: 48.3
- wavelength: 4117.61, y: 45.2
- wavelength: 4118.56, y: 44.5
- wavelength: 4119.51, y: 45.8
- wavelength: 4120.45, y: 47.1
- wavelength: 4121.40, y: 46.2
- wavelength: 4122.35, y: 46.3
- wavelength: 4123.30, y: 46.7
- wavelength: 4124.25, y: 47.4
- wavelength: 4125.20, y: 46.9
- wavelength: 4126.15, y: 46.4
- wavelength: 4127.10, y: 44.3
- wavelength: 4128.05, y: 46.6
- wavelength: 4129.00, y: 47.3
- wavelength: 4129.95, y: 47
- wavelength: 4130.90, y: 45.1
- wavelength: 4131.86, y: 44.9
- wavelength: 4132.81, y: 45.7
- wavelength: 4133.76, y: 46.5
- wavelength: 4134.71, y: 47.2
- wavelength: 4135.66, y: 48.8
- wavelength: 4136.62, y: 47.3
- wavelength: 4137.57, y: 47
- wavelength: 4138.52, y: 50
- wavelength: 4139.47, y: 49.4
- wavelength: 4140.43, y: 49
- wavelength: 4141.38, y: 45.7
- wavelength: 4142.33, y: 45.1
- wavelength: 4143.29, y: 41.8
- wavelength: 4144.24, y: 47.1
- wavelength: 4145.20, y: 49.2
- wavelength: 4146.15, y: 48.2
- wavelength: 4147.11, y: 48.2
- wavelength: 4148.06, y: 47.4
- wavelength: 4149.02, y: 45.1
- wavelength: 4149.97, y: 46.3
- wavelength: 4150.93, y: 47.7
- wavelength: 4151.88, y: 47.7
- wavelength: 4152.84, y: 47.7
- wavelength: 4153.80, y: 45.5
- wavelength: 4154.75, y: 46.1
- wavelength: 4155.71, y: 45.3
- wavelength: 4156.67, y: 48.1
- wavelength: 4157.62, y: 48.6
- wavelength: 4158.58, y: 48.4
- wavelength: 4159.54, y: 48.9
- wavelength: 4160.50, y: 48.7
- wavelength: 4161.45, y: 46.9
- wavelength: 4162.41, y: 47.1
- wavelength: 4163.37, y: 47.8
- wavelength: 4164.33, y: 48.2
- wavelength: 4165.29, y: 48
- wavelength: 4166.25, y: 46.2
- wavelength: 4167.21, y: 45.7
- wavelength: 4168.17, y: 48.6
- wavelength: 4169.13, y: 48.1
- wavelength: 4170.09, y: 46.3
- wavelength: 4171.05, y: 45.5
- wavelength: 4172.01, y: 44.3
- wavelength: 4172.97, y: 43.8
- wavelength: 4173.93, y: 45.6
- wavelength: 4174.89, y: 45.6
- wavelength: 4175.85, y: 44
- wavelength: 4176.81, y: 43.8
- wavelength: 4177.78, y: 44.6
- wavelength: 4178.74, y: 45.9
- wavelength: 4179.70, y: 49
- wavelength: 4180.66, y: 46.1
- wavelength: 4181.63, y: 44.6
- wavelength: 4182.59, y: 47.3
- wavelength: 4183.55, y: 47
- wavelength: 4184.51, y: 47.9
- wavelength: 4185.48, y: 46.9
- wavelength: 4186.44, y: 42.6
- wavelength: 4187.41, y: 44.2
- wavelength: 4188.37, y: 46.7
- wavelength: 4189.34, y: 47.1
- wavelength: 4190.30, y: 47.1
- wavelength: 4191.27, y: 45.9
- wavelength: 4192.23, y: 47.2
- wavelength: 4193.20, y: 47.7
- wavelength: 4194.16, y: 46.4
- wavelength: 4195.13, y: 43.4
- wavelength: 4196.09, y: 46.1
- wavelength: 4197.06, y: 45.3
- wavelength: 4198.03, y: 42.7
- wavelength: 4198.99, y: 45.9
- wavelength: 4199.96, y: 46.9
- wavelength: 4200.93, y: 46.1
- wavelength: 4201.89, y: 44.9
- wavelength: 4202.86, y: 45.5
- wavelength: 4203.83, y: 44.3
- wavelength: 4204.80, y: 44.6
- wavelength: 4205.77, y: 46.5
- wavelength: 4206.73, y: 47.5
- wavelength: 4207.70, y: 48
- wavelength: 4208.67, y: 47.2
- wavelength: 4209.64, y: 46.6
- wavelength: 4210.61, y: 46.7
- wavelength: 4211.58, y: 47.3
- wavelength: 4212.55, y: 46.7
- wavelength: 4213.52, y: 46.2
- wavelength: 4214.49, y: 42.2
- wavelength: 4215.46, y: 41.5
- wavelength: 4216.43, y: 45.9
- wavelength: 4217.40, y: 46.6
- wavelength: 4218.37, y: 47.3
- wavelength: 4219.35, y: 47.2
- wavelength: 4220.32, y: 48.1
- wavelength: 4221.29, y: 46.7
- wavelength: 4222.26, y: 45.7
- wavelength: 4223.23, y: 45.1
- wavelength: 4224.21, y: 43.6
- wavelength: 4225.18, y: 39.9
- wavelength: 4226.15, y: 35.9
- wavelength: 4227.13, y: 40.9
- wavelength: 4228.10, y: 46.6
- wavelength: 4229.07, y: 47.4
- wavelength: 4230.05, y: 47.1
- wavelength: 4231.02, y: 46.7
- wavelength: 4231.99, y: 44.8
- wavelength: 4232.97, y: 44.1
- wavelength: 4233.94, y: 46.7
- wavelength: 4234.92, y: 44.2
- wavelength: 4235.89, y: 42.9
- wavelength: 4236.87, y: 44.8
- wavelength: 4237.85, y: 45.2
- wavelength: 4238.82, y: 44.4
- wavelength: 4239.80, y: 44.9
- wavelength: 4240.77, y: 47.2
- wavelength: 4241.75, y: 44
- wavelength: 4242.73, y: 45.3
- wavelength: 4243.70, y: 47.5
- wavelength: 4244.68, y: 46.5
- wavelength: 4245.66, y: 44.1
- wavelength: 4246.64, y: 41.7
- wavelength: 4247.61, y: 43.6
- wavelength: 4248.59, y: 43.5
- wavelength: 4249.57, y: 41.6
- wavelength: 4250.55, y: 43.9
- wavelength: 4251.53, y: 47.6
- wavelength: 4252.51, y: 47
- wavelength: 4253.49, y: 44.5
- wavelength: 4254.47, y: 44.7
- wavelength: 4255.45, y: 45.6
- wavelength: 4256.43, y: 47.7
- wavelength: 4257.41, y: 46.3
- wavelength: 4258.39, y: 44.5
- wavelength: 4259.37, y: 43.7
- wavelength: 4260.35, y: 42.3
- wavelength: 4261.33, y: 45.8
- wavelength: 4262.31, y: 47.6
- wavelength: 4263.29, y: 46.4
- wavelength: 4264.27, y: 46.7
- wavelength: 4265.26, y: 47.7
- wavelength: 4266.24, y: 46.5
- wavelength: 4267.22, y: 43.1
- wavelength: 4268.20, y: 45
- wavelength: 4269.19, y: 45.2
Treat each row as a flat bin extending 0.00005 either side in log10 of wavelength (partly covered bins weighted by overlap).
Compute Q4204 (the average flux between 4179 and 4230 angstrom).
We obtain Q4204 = 45.6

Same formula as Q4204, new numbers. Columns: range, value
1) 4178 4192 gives 46.3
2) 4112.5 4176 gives 46.8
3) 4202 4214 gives 46.4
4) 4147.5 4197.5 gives 46.5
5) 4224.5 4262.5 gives 44.7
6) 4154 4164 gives 47.6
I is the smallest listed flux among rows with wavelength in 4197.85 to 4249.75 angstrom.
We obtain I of 35.9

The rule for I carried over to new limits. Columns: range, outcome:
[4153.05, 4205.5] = 42.6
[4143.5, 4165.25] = 45.1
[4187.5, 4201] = 42.7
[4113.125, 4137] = 44.3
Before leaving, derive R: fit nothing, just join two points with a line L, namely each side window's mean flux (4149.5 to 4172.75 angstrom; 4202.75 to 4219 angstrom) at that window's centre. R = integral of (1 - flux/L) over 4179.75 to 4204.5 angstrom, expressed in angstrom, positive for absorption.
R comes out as 0.3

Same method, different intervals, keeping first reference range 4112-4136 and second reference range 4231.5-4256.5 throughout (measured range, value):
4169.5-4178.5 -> 0.2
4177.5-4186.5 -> -0.1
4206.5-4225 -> -0.3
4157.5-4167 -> -0.4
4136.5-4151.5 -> -0.3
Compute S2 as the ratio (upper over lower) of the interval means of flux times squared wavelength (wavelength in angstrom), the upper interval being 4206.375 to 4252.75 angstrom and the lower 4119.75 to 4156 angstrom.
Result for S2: 1.0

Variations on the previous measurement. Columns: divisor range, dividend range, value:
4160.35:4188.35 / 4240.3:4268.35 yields 1.02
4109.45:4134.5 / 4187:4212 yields 1.03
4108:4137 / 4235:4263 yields 1.03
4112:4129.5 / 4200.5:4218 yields 1.02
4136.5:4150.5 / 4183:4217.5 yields 1.00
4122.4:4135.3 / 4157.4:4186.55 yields 1.03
